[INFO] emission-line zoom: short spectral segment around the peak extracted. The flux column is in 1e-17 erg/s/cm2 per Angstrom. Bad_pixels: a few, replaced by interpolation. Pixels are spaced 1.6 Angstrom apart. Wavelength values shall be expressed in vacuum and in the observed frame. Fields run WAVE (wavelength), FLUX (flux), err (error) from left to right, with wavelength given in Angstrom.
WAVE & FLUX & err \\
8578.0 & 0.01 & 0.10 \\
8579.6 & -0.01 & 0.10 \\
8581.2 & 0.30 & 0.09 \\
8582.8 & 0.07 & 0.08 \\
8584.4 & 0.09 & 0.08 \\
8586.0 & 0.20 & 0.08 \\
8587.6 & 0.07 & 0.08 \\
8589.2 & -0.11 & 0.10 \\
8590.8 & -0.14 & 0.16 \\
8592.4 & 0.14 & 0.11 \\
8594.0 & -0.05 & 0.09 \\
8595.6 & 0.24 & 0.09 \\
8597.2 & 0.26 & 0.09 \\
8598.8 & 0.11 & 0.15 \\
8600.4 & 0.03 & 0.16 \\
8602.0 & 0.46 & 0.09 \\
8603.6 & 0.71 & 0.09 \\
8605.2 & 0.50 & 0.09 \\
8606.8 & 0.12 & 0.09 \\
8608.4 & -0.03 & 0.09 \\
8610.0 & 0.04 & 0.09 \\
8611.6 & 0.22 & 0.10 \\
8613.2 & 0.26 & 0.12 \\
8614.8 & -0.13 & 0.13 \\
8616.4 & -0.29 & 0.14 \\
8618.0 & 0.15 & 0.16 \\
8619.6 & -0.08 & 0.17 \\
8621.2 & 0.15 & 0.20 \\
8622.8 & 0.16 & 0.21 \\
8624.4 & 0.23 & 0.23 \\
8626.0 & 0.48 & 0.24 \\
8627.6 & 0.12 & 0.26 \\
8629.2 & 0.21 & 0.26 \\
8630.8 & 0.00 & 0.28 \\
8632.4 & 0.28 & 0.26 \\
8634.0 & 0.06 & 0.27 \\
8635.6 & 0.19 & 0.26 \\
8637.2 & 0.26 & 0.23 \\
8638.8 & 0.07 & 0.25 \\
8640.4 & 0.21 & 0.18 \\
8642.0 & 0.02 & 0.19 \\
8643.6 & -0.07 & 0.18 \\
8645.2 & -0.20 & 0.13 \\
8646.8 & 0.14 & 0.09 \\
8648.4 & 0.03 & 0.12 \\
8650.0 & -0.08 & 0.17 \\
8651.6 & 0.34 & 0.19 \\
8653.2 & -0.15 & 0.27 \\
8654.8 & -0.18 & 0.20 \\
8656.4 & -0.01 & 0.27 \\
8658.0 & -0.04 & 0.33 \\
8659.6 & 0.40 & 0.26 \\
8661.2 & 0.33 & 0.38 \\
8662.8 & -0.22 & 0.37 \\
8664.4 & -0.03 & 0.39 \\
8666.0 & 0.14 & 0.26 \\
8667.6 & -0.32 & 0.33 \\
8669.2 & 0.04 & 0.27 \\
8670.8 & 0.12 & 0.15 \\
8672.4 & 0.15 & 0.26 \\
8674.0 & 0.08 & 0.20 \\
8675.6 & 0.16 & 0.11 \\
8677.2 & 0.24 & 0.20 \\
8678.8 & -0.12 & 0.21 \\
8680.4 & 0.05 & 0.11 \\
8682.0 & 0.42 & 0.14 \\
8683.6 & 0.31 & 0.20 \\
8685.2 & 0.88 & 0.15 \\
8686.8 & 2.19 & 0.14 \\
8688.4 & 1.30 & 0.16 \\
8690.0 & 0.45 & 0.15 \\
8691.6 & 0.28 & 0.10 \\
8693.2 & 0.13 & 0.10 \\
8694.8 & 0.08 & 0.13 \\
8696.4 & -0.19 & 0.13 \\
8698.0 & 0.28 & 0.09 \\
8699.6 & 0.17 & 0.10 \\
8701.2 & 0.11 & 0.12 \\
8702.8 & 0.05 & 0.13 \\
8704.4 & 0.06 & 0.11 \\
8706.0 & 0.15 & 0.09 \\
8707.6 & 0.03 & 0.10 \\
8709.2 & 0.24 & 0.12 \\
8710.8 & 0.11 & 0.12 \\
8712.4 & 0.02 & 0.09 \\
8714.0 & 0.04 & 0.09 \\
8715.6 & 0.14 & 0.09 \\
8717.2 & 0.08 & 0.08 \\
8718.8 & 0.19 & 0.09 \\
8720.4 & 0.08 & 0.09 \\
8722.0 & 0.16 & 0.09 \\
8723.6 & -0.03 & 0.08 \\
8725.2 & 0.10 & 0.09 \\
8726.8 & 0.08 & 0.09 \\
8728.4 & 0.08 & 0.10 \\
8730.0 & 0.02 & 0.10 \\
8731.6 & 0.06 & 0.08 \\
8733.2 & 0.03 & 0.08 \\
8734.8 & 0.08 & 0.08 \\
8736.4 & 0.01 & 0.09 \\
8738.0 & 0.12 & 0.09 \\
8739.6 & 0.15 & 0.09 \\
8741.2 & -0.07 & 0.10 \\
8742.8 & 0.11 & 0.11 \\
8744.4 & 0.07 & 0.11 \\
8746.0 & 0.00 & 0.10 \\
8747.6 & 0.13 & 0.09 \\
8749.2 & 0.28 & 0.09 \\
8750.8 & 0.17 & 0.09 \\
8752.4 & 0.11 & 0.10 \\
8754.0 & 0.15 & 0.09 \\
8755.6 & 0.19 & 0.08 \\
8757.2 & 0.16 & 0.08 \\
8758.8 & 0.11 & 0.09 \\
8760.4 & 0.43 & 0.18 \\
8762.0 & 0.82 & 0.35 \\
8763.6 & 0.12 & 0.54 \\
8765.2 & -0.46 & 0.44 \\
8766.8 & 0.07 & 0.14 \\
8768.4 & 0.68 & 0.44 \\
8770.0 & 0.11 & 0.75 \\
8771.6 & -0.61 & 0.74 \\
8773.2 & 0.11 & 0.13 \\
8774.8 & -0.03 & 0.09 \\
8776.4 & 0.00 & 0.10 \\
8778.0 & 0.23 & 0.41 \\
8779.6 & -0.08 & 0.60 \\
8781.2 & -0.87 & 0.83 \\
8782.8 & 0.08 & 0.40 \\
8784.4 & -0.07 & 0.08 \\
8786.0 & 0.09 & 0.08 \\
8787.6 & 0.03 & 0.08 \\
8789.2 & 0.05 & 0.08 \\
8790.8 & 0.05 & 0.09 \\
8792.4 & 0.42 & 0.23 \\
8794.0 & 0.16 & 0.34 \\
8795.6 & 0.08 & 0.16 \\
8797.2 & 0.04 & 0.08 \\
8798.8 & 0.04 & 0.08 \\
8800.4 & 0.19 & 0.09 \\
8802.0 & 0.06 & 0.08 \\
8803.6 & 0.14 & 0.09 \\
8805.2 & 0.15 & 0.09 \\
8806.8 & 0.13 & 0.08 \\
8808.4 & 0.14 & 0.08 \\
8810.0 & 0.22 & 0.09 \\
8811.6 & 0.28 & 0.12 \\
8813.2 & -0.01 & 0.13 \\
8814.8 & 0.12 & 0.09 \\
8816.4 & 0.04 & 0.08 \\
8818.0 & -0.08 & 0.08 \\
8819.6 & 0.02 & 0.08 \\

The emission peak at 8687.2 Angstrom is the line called [O III]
